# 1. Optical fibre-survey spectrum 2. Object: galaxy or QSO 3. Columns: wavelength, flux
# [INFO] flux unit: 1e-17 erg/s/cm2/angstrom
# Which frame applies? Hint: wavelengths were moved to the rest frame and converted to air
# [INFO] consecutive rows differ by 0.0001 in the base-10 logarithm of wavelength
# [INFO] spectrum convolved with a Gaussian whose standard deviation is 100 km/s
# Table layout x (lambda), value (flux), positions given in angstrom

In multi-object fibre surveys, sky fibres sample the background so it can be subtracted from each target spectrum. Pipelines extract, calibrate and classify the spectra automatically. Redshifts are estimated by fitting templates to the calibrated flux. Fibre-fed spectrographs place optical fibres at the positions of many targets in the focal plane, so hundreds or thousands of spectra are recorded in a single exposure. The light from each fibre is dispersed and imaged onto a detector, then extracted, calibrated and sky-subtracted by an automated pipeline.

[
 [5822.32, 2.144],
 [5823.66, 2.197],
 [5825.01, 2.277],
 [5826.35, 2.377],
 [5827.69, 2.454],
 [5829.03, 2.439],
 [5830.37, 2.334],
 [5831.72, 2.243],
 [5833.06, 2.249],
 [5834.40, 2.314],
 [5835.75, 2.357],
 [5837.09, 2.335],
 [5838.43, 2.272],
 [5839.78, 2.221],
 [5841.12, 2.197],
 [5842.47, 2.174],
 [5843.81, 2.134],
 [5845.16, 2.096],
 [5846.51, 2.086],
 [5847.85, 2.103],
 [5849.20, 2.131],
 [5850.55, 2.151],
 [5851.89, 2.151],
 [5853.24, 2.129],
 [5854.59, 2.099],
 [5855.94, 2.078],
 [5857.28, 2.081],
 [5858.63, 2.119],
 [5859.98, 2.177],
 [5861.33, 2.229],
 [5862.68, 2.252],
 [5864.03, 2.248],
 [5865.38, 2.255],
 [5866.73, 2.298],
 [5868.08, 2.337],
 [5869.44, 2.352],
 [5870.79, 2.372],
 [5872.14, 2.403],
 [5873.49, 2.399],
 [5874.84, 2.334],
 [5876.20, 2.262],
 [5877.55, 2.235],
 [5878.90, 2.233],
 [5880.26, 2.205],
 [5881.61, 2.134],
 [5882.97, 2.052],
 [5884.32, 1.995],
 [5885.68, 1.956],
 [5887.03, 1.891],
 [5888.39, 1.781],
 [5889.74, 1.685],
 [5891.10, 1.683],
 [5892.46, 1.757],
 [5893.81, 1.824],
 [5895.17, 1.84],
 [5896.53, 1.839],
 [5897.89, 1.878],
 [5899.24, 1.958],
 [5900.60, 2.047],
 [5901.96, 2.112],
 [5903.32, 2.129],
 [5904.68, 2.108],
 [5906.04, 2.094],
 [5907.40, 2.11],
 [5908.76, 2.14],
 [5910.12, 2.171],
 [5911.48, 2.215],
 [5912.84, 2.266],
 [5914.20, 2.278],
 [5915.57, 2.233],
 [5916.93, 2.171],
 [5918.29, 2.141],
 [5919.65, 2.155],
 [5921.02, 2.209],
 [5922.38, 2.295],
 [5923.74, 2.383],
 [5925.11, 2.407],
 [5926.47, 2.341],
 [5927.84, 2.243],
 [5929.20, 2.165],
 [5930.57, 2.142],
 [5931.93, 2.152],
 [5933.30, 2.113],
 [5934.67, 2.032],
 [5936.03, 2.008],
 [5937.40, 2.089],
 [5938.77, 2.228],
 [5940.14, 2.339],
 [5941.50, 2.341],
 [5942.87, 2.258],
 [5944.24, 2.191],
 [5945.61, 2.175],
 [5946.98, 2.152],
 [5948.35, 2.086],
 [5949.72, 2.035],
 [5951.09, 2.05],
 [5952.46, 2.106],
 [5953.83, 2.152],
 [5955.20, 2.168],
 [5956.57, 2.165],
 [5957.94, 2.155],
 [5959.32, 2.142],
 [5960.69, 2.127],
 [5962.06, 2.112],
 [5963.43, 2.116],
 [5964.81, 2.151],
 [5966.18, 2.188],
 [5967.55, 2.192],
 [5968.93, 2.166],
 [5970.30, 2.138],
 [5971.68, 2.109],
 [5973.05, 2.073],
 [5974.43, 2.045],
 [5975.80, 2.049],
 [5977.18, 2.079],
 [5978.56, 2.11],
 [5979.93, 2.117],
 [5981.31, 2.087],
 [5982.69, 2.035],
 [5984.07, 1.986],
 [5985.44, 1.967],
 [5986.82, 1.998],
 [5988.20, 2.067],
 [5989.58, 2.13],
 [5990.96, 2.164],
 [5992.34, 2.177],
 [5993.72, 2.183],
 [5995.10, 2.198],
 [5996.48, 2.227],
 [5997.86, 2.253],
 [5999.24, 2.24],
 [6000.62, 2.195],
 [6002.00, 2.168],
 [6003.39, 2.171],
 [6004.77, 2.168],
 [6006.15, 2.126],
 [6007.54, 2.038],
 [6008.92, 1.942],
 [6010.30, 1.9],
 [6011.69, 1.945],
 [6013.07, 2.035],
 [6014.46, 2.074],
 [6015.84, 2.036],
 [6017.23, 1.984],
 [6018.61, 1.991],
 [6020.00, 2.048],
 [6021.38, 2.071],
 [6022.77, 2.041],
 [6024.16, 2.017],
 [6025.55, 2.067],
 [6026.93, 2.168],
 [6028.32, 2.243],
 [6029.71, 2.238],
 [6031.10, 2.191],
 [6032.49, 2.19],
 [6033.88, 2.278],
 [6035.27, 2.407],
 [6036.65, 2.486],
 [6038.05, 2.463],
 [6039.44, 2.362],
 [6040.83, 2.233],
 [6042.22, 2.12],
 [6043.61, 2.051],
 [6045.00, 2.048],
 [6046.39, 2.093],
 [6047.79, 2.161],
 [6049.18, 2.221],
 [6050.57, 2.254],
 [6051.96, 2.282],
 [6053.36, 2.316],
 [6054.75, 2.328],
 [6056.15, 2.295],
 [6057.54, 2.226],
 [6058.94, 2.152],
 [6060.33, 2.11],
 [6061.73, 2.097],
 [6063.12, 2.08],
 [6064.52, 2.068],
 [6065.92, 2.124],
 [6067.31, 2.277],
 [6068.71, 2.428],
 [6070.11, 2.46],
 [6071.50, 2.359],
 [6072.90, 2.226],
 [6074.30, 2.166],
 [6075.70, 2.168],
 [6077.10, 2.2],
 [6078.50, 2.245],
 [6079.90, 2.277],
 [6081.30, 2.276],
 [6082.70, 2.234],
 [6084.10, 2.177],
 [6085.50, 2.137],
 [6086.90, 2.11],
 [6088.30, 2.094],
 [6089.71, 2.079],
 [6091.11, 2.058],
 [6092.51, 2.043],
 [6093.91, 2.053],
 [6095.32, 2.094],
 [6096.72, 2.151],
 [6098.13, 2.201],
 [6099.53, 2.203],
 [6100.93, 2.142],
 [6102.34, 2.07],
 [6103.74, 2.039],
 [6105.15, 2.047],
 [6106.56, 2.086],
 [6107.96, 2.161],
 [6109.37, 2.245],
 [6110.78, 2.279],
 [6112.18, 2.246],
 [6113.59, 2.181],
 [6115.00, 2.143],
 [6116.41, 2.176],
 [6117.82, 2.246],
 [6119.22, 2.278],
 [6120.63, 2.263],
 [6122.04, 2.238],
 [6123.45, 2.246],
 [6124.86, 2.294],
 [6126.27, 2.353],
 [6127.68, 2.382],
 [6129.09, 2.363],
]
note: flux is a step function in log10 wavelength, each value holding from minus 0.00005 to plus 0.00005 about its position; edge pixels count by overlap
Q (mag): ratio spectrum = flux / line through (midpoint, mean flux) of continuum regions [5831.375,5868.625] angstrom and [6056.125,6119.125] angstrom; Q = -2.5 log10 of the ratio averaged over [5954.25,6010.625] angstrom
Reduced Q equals 0.03 mag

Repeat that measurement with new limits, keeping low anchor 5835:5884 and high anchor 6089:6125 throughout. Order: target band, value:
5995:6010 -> 0.017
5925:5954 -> 0.014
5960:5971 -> 0.021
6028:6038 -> -0.061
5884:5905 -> 0.162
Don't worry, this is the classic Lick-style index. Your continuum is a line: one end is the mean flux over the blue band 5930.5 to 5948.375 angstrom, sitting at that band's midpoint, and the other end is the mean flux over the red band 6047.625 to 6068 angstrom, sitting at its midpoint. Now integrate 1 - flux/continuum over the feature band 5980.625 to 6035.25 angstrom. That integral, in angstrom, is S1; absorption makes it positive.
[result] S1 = 2.0 angstrom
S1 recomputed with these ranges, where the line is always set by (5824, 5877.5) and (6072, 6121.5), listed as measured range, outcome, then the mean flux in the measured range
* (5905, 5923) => 0.3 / 2.19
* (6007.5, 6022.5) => 1.3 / 2.01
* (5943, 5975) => 1.1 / 2.13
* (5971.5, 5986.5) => 1.0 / 2.06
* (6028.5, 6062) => -0.8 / 2.23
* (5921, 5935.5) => 0.0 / 2.22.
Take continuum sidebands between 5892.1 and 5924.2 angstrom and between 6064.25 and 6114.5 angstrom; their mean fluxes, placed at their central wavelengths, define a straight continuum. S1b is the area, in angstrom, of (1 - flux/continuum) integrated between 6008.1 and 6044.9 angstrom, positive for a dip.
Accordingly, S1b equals 0.3 angstrom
